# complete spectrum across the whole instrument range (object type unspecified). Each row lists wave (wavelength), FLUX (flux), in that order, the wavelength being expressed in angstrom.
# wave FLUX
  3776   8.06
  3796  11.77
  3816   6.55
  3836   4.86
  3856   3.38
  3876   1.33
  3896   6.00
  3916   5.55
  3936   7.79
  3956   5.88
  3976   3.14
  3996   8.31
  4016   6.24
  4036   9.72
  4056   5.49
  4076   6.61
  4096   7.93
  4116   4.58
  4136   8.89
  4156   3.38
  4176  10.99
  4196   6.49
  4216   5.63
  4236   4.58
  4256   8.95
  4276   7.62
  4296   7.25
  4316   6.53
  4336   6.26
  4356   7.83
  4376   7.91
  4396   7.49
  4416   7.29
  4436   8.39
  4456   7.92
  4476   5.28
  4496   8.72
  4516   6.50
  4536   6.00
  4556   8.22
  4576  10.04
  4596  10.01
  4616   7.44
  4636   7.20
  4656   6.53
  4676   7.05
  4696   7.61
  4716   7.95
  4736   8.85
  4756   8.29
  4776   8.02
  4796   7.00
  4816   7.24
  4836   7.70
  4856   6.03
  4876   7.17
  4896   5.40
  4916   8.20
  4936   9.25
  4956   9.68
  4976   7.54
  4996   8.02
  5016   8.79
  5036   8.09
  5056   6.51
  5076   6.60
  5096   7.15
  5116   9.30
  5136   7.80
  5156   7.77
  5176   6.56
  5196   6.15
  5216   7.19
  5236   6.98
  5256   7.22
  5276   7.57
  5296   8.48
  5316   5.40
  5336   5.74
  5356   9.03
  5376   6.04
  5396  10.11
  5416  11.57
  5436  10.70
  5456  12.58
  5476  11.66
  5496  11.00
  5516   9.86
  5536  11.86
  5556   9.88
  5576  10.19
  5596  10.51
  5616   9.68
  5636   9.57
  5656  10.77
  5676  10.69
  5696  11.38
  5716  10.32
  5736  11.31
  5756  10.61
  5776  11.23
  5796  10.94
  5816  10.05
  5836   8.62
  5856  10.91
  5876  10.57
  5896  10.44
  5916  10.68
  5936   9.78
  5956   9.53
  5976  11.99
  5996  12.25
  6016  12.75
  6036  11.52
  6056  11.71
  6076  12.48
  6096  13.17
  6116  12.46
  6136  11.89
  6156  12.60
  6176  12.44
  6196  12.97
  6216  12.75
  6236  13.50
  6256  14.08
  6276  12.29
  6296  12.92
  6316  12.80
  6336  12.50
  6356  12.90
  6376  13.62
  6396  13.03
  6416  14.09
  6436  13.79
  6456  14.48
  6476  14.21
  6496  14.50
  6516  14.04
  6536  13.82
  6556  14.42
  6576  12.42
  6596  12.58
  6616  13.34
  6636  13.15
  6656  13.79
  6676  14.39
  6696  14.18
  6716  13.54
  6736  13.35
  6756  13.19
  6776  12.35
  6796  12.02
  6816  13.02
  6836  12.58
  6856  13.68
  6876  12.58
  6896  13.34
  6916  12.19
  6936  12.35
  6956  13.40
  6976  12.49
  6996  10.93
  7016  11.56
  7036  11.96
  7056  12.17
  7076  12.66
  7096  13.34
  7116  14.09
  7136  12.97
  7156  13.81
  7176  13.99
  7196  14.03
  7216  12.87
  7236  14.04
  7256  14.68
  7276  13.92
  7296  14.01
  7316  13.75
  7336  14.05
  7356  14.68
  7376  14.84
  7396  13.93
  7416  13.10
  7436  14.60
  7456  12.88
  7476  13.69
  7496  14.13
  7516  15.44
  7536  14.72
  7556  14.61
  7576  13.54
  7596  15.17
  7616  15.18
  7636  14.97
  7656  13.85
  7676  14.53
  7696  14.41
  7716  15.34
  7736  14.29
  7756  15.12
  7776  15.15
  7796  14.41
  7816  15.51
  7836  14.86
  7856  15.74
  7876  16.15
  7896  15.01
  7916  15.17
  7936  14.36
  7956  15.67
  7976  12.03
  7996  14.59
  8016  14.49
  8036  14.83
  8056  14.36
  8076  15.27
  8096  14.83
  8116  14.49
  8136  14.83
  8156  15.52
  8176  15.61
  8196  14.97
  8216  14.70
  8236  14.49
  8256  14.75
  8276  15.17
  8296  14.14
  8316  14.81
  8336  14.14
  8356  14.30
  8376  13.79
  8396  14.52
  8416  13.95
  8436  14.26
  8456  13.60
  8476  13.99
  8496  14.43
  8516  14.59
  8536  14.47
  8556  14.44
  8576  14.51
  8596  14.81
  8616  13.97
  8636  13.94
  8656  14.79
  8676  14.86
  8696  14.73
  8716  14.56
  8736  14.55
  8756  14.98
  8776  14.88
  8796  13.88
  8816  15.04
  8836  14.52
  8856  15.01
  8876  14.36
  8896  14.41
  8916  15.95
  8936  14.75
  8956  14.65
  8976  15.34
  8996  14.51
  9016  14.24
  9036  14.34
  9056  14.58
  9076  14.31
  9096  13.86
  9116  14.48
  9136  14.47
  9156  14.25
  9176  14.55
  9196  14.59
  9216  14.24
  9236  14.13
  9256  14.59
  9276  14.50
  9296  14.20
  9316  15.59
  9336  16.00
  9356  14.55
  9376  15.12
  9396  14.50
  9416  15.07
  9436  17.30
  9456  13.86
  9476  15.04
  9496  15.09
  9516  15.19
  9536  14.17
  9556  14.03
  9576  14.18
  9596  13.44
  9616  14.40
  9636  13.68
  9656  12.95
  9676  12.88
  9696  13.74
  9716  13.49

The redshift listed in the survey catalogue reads 0.353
